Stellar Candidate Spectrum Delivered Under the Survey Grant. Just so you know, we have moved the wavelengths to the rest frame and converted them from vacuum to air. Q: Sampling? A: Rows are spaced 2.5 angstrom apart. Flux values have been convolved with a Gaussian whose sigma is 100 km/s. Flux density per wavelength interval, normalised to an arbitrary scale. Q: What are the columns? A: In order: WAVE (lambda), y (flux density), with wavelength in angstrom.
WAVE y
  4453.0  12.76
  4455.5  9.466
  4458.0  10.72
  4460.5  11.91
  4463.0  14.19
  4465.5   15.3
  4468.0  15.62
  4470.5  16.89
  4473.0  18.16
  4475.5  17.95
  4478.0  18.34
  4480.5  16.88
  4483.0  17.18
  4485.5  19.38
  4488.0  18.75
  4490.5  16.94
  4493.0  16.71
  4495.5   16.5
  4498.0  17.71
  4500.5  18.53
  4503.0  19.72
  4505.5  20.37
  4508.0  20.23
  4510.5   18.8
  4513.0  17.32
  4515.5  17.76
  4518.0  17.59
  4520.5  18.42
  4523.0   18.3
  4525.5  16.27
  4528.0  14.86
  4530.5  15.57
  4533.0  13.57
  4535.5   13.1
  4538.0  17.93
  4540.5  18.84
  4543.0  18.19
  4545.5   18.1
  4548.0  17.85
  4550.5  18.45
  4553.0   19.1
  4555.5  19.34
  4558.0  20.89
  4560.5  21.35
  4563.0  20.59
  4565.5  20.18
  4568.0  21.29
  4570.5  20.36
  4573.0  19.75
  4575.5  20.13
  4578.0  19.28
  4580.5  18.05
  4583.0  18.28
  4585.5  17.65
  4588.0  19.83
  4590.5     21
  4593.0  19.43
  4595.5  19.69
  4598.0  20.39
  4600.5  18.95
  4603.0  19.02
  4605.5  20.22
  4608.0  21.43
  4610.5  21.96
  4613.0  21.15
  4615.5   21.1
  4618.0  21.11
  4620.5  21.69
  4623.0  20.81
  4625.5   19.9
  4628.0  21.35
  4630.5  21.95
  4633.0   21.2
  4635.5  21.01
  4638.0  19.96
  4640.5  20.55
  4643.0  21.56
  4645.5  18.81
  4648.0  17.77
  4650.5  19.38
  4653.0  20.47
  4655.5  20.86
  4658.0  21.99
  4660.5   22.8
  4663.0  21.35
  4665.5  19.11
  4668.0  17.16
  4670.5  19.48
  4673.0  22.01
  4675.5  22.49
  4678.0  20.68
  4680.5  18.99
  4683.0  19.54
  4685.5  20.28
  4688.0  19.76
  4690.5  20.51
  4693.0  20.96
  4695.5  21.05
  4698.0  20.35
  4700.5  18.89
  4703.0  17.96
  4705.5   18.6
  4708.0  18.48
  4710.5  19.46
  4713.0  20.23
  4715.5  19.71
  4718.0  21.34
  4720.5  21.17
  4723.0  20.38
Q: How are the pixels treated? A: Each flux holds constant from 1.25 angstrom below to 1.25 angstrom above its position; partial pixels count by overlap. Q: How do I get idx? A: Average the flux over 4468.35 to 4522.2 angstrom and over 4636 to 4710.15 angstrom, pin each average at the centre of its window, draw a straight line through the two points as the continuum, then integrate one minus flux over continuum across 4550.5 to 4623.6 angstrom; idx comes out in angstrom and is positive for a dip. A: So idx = -3.9 angstrom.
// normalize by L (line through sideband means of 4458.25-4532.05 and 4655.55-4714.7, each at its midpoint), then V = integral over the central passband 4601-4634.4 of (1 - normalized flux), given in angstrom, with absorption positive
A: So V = -3.3 angstrom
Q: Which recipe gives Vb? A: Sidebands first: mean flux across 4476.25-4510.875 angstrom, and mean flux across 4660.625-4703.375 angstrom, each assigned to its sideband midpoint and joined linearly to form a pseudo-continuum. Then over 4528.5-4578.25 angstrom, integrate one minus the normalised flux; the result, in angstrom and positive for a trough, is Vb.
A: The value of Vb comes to 0.68 angstrom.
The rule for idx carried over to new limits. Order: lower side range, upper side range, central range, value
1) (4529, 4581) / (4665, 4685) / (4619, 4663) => -2.5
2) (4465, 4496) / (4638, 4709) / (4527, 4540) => 2.1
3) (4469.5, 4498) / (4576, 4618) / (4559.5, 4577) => -1.1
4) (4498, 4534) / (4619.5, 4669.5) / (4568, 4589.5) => -0.3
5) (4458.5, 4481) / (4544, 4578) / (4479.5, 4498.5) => -0.9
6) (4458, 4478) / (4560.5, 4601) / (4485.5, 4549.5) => -0.7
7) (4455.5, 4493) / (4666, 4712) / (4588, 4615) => -3.0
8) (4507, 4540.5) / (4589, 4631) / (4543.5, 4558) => -0.5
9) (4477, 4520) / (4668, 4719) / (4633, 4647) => -0.7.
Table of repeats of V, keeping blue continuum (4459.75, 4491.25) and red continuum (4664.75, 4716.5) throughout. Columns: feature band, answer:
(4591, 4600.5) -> -0.68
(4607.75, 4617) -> -1.33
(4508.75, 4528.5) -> -0.21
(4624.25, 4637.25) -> -1.42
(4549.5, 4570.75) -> -2.60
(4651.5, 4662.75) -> -1.24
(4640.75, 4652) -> -0.19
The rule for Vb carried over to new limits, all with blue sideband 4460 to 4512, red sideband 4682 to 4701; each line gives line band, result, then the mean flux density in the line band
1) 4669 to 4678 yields -0.51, 21.1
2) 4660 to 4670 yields 0.01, 19.9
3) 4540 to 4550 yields 0.04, 18.2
